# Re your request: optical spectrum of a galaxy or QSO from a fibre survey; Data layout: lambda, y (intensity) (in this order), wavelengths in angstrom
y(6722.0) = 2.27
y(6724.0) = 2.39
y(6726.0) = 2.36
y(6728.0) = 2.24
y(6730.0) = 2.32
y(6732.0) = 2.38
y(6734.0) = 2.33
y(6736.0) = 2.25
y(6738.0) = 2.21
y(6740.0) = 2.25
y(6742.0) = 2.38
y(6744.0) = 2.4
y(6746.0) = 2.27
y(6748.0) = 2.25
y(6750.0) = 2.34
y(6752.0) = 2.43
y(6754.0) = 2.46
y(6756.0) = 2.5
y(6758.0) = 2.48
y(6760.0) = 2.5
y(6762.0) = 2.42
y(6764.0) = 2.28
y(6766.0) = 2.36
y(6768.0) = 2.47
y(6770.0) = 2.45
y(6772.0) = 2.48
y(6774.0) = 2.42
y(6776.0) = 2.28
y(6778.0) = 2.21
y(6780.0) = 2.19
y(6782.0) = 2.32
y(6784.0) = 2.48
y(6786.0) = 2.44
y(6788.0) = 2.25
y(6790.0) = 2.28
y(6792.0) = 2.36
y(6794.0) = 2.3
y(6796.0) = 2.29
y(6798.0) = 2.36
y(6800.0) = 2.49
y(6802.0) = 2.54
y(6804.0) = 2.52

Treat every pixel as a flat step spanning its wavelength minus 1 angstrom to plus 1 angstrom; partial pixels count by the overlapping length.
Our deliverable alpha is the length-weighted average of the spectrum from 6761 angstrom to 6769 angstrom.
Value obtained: 2.38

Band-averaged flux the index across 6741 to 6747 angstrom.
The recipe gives 2.35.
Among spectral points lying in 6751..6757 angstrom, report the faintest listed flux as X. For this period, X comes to 2.43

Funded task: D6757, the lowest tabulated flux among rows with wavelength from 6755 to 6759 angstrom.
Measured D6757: 2.48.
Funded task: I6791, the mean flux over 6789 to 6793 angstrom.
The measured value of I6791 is 2.32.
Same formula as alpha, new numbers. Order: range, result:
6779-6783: 2.25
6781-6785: 2.4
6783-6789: 2.39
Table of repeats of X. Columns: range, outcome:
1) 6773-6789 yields 2.19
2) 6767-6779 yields 2.21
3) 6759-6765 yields 2.28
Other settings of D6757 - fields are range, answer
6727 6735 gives 2.24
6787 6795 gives 2.25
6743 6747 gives 2.27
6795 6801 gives 2.29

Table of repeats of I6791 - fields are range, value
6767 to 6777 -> 2.42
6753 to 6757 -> 2.48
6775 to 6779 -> 2.25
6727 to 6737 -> 2.3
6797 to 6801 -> 2.42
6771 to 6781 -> 2.32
